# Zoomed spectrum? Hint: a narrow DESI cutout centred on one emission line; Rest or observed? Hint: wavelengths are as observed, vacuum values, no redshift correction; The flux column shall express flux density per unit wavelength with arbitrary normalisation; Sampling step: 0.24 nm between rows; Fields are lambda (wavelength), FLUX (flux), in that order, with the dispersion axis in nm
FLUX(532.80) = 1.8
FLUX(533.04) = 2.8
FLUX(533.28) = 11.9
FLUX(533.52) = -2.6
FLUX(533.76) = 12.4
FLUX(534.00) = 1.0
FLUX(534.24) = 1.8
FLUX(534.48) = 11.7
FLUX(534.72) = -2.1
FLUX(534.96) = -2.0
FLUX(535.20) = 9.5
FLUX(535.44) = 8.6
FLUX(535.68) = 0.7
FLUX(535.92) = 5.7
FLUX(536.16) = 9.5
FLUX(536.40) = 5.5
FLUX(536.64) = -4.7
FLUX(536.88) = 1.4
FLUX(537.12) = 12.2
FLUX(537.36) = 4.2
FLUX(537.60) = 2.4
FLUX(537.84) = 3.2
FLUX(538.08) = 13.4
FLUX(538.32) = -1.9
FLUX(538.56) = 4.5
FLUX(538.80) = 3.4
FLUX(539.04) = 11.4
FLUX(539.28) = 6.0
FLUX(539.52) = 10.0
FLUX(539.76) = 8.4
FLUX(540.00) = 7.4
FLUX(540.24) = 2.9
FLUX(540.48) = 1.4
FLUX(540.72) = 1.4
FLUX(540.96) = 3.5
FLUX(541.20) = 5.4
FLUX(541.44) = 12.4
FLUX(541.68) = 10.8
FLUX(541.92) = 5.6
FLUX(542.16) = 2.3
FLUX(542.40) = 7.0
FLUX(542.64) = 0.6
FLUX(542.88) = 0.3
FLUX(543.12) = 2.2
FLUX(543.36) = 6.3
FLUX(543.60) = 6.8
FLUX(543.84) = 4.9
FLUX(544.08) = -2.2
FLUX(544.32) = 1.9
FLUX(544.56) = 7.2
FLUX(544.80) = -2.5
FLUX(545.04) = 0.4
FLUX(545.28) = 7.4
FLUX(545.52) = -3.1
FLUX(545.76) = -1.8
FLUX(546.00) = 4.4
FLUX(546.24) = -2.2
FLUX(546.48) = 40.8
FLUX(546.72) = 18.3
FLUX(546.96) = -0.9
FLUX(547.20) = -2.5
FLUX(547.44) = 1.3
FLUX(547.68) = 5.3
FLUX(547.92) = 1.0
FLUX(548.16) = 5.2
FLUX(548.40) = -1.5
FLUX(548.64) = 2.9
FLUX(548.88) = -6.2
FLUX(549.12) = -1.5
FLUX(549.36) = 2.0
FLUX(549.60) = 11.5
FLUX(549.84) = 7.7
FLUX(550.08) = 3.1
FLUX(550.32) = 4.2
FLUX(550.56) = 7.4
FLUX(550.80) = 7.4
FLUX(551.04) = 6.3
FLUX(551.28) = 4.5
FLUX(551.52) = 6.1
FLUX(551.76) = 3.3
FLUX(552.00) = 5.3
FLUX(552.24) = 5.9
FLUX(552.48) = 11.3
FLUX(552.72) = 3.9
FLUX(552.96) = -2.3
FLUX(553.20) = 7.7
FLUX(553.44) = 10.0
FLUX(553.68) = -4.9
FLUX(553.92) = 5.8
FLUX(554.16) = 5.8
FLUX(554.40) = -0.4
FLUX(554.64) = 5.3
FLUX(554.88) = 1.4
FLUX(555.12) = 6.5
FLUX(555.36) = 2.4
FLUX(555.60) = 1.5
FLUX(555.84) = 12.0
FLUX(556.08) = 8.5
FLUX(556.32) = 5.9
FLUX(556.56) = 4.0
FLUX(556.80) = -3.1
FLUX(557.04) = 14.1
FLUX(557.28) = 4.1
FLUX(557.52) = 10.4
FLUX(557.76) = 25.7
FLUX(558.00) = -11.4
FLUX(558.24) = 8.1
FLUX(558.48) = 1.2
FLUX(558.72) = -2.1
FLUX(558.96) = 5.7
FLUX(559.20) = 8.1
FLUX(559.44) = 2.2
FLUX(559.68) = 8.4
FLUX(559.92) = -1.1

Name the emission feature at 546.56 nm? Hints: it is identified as [O III]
